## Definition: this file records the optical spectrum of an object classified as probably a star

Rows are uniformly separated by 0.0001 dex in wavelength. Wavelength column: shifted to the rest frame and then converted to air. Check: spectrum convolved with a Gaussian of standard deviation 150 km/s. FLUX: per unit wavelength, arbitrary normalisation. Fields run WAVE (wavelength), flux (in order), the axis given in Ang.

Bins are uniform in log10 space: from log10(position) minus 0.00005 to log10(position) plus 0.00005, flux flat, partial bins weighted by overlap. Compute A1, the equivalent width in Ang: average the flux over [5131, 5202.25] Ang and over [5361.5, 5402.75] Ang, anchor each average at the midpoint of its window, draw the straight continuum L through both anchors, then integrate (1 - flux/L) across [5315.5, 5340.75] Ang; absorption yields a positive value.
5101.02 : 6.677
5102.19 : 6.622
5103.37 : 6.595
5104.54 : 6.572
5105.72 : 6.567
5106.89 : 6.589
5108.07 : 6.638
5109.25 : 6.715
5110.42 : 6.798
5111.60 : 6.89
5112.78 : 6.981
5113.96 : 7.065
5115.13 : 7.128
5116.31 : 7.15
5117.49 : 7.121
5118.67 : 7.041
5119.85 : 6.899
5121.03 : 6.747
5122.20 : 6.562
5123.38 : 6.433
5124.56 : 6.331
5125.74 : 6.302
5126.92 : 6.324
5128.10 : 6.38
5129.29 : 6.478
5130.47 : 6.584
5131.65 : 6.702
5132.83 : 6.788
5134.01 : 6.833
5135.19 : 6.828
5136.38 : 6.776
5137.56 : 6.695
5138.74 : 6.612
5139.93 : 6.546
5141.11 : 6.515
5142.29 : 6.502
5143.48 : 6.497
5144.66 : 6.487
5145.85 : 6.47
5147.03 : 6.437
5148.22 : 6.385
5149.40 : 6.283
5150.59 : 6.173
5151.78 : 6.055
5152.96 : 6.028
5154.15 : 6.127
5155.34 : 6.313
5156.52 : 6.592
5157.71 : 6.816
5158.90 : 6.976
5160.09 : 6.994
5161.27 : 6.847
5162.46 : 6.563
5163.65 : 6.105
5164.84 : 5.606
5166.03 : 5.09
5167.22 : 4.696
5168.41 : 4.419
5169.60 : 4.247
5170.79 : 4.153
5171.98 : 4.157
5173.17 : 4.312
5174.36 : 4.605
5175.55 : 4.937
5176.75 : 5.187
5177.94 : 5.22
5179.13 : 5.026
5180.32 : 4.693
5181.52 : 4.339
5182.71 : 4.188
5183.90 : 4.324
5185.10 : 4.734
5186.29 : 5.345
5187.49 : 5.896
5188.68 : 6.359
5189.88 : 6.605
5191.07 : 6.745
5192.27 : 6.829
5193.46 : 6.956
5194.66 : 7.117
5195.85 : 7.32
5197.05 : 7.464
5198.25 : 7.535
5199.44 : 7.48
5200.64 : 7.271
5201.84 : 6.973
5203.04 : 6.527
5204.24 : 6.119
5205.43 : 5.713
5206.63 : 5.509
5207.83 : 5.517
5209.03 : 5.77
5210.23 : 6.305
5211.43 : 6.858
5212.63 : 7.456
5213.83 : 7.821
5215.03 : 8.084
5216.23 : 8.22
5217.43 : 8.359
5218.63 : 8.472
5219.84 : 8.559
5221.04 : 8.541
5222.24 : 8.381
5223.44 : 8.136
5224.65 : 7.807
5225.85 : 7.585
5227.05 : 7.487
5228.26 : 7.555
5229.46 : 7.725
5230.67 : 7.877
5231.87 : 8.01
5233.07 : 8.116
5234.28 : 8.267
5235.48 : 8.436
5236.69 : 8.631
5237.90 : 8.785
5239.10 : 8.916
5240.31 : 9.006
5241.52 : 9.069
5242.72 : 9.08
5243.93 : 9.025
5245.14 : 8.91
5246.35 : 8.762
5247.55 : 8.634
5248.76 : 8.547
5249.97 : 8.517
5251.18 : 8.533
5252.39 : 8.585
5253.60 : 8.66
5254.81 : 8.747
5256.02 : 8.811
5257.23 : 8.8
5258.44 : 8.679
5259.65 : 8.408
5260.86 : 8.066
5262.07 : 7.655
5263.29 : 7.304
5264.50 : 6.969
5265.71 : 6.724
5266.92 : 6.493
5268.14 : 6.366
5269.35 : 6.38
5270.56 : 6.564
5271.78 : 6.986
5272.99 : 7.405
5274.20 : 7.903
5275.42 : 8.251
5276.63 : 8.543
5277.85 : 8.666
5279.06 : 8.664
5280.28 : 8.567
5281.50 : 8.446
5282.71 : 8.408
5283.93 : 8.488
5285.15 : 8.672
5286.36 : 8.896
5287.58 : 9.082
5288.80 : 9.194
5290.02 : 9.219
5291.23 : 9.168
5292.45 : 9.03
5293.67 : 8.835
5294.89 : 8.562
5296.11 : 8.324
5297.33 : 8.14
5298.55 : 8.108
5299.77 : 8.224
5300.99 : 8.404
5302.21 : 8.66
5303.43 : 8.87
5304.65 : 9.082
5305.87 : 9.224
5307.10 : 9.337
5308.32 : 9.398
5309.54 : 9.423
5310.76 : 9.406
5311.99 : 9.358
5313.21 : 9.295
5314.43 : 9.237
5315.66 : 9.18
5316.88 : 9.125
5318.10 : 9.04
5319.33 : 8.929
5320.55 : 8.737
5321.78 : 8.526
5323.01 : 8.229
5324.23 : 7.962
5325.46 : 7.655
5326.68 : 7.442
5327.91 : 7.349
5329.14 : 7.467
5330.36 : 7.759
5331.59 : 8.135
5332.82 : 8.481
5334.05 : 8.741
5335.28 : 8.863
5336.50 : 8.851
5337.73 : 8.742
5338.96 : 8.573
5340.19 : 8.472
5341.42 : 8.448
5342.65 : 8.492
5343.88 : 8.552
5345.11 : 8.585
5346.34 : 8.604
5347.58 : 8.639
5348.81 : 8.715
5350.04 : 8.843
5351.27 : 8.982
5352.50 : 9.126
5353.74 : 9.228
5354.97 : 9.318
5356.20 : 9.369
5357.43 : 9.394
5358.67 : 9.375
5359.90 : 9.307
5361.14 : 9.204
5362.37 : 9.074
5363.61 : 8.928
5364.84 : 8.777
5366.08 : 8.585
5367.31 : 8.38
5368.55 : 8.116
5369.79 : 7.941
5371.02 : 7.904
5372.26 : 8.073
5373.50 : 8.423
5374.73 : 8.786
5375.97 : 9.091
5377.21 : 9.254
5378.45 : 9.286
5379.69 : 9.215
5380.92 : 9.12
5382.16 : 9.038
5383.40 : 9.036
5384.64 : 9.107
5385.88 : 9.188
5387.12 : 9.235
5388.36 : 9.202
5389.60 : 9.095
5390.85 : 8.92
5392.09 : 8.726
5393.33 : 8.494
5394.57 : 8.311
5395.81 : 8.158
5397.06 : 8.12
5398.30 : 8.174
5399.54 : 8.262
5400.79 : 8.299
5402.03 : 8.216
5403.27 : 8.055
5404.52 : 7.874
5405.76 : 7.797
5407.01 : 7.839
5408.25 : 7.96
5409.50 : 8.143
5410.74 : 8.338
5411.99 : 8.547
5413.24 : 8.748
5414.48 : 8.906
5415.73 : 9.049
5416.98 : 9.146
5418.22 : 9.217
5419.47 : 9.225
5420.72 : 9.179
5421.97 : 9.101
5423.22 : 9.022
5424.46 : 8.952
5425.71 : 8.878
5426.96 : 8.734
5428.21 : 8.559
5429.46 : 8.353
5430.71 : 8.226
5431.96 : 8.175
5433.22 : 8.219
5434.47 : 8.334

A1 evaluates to -1.1 Ang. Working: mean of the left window 6.04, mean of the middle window 8.38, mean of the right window 8.69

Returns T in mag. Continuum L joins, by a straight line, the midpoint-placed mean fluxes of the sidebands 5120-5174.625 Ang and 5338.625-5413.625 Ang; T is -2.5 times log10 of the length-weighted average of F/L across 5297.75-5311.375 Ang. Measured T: -0.13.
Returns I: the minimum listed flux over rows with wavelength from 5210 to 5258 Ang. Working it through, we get 6.305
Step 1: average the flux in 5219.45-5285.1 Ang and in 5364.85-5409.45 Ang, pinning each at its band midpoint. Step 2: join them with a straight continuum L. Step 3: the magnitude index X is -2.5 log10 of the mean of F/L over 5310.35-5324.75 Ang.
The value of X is -0.07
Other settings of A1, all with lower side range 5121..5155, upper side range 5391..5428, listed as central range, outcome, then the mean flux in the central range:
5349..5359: -1.31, 9.18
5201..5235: -1.61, 7.42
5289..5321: -4.94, 8.94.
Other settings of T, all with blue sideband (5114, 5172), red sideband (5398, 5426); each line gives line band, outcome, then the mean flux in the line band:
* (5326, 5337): -0.030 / 8.12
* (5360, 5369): -0.076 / 8.76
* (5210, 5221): -0.139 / 7.88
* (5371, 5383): -0.075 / 8.87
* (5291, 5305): -0.131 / 8.59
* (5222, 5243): -0.168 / 8.26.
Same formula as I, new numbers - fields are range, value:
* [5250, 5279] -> 6.366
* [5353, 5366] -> 8.777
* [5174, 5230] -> 4.188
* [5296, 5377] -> 7.349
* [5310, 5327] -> 7.442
